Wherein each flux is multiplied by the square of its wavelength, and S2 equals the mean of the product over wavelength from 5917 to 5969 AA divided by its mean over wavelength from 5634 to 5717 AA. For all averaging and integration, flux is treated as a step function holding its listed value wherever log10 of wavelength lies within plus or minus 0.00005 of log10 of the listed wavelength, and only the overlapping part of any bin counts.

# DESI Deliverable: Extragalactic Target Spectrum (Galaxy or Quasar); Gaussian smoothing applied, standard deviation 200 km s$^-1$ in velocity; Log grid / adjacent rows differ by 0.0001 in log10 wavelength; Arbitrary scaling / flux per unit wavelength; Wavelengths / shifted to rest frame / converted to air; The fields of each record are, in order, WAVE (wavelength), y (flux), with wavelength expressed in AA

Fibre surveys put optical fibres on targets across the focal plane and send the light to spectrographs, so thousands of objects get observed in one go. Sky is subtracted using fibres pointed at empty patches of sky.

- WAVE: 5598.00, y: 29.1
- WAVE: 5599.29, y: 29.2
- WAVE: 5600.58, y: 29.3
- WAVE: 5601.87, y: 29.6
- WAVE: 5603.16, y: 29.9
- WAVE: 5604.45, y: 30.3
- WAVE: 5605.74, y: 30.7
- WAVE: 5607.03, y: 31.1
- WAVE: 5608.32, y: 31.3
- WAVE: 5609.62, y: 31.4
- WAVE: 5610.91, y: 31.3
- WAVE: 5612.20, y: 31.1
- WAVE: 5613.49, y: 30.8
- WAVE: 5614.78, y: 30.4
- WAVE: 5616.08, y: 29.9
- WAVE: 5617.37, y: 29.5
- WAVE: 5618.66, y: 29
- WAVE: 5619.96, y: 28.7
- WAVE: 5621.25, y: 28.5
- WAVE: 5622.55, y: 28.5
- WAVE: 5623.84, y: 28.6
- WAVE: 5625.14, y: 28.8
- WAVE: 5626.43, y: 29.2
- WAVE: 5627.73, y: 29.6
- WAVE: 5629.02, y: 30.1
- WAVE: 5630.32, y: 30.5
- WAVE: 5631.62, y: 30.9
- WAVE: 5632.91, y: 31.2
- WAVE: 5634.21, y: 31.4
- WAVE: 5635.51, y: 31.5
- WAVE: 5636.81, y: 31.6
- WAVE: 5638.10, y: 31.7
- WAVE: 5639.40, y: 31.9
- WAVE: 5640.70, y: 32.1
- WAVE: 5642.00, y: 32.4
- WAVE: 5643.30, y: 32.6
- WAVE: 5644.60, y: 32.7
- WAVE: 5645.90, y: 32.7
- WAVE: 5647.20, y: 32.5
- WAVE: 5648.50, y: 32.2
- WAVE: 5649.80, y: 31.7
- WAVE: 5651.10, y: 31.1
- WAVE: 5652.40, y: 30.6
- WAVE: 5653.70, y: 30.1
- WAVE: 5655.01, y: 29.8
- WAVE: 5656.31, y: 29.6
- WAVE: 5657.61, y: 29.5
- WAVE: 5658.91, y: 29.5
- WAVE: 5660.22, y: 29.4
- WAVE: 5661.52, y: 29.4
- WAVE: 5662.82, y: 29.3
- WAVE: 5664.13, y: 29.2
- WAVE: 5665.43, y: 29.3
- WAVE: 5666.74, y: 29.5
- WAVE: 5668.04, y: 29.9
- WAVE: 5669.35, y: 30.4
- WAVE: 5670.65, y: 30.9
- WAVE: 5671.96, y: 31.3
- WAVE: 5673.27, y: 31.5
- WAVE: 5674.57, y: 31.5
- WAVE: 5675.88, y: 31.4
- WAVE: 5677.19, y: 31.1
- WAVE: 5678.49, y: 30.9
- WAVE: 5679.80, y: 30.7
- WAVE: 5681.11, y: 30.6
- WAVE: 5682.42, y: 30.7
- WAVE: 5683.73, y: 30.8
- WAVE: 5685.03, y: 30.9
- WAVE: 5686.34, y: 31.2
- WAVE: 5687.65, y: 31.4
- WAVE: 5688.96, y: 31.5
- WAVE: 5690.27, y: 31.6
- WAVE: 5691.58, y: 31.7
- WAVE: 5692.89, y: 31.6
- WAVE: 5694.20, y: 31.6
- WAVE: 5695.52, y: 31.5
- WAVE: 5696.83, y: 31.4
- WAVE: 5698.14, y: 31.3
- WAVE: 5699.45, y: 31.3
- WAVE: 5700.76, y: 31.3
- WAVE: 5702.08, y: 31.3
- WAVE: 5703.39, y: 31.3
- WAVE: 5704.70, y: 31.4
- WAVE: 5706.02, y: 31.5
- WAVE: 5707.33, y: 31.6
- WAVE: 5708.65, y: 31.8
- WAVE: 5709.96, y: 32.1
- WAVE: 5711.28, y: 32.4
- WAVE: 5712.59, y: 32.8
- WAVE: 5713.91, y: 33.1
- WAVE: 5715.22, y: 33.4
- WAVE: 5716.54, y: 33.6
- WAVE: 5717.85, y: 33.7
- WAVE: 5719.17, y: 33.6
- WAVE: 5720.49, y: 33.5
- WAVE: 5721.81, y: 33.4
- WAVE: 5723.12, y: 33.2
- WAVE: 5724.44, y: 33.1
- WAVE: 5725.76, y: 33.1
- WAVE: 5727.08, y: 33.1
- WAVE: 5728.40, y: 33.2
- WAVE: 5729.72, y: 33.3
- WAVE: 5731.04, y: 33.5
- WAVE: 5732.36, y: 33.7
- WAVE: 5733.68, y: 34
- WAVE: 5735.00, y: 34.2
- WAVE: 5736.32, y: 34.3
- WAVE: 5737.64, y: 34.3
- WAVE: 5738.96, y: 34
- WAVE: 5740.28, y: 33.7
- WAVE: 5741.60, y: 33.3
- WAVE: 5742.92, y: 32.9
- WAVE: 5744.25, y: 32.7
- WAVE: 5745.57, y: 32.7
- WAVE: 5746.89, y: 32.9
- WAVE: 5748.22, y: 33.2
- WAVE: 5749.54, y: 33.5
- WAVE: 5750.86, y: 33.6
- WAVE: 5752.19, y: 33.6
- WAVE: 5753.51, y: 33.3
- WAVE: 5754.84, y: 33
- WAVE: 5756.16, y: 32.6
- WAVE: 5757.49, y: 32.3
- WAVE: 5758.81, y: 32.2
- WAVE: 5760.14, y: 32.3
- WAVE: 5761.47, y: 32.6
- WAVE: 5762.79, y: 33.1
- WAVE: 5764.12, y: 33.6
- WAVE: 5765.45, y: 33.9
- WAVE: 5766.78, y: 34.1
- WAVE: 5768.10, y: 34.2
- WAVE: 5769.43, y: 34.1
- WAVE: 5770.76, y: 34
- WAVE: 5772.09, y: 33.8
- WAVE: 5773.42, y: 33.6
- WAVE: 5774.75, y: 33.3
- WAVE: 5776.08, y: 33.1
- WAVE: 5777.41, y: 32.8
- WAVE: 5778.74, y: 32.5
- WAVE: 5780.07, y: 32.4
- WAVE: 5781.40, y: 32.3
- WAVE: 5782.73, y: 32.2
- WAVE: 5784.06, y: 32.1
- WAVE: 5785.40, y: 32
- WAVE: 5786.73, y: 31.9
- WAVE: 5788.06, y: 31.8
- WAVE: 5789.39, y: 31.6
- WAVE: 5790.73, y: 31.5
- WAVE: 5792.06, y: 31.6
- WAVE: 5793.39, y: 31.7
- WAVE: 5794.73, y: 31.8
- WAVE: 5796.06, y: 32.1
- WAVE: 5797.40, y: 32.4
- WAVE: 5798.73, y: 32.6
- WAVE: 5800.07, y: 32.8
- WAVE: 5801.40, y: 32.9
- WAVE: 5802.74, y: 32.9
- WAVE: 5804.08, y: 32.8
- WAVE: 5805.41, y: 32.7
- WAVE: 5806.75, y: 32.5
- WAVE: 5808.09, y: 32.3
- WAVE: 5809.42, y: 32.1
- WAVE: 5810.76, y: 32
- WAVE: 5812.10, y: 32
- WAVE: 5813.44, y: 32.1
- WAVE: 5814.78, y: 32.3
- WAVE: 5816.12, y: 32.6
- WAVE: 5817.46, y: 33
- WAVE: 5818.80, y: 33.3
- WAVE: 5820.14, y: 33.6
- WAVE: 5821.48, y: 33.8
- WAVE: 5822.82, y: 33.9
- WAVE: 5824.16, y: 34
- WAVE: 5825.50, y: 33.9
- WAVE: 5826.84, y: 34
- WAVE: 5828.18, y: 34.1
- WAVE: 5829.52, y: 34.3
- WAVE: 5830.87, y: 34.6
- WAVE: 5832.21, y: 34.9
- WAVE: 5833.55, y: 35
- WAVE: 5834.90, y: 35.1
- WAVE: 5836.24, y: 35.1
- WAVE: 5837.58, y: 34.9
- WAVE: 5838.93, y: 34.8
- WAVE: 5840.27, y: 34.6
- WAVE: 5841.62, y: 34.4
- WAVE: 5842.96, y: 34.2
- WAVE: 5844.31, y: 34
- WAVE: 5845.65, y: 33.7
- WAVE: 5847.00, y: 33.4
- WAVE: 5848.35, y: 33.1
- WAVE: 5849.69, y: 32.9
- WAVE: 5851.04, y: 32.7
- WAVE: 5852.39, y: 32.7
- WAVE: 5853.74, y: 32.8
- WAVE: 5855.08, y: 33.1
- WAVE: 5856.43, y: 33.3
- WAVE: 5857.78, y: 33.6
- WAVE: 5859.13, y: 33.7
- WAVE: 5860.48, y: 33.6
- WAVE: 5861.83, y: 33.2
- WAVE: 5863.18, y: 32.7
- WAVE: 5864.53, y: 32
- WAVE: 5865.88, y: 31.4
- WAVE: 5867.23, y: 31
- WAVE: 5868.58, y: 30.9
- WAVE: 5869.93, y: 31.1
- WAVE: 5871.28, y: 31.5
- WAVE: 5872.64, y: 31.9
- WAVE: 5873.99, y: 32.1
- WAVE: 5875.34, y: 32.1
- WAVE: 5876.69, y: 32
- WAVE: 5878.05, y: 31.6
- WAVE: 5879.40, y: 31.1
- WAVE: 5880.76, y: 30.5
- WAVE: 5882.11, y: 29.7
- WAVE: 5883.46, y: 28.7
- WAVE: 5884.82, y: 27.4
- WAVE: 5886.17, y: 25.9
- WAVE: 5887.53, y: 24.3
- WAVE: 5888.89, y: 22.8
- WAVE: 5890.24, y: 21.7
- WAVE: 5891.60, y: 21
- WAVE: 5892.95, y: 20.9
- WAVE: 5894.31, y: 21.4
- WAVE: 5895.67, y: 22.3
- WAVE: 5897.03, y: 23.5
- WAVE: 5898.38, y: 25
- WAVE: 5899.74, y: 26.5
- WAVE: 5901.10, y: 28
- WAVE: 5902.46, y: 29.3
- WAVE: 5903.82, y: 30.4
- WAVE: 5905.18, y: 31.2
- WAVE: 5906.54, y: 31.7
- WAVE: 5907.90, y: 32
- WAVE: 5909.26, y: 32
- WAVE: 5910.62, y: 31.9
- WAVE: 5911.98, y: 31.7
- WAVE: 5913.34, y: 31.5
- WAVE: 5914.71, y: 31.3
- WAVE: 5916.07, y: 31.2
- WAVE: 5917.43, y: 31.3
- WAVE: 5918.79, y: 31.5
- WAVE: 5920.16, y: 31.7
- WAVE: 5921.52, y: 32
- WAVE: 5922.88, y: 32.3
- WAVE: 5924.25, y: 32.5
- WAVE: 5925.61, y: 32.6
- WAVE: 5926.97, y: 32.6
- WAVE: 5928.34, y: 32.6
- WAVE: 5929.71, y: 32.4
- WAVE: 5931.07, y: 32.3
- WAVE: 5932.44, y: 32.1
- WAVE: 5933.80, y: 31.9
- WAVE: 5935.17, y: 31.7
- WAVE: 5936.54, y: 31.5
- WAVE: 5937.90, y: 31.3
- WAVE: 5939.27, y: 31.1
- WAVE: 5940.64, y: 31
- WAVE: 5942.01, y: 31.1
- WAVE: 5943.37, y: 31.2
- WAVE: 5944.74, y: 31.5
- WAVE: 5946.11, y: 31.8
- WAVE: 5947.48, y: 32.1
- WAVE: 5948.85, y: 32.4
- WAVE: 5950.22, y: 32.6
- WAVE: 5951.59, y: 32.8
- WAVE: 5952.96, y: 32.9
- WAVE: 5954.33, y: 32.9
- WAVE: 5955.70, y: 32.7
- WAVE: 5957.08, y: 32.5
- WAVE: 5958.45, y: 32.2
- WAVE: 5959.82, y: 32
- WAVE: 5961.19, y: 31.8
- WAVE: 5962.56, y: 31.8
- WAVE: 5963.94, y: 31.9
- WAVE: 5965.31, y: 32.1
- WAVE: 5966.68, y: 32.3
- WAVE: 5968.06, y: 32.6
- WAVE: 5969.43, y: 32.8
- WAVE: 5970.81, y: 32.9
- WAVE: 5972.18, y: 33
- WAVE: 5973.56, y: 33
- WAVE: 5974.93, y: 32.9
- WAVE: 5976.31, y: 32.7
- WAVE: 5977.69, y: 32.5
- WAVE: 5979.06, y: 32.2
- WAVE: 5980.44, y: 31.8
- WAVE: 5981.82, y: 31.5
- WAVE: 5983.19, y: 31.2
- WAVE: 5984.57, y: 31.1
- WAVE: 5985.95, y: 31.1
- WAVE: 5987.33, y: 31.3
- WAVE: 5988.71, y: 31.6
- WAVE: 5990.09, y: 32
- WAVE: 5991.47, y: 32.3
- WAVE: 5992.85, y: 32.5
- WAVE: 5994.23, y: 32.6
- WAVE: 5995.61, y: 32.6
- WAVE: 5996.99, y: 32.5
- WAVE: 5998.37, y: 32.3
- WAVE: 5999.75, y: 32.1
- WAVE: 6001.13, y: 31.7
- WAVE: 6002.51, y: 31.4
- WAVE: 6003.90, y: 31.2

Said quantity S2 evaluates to 1.1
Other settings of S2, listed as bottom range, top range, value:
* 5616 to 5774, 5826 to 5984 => 1.06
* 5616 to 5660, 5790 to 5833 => 1.14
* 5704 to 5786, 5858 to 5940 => 0.96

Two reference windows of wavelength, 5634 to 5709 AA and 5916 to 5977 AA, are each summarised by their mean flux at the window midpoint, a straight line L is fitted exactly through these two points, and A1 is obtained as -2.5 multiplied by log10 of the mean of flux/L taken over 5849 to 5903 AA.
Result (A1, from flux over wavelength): 0.09 mag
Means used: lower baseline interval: 31.1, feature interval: 29.3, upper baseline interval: 32.1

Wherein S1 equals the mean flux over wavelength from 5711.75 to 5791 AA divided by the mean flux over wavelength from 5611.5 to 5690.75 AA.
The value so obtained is 1.1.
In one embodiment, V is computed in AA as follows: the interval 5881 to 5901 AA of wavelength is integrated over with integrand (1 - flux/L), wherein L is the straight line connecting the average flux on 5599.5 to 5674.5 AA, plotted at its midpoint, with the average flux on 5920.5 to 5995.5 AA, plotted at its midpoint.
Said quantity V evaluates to 4.5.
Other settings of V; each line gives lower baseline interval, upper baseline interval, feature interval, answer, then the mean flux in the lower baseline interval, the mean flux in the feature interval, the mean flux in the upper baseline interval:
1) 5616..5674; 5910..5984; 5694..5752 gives -3.7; 30.5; 32.8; 32.1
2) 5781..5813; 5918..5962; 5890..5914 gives 3.5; 32.2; 27.4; 32.1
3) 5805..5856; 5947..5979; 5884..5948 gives 6.5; 33.5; 29.5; 32.5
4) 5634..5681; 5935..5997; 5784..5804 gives -0.5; 30.9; 32.1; 32.1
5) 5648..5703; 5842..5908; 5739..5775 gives -3.4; 30.8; 33.3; 29.9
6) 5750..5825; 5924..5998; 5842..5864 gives -0.5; 32.8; 33.3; 32.1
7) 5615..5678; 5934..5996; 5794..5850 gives -3.7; 30.5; 33.4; 32.1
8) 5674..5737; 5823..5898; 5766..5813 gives -1.4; 32.2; 32.6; 31.2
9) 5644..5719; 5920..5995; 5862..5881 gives 0.1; 31.2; 31.6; 32.1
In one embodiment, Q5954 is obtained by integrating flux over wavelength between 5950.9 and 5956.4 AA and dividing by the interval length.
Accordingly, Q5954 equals 32.8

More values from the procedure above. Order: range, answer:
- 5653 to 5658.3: 29.8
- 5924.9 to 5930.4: 32.6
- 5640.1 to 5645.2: 32.4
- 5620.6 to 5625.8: 28.6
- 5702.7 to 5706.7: 31.4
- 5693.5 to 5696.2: 31.5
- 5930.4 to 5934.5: 32.1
